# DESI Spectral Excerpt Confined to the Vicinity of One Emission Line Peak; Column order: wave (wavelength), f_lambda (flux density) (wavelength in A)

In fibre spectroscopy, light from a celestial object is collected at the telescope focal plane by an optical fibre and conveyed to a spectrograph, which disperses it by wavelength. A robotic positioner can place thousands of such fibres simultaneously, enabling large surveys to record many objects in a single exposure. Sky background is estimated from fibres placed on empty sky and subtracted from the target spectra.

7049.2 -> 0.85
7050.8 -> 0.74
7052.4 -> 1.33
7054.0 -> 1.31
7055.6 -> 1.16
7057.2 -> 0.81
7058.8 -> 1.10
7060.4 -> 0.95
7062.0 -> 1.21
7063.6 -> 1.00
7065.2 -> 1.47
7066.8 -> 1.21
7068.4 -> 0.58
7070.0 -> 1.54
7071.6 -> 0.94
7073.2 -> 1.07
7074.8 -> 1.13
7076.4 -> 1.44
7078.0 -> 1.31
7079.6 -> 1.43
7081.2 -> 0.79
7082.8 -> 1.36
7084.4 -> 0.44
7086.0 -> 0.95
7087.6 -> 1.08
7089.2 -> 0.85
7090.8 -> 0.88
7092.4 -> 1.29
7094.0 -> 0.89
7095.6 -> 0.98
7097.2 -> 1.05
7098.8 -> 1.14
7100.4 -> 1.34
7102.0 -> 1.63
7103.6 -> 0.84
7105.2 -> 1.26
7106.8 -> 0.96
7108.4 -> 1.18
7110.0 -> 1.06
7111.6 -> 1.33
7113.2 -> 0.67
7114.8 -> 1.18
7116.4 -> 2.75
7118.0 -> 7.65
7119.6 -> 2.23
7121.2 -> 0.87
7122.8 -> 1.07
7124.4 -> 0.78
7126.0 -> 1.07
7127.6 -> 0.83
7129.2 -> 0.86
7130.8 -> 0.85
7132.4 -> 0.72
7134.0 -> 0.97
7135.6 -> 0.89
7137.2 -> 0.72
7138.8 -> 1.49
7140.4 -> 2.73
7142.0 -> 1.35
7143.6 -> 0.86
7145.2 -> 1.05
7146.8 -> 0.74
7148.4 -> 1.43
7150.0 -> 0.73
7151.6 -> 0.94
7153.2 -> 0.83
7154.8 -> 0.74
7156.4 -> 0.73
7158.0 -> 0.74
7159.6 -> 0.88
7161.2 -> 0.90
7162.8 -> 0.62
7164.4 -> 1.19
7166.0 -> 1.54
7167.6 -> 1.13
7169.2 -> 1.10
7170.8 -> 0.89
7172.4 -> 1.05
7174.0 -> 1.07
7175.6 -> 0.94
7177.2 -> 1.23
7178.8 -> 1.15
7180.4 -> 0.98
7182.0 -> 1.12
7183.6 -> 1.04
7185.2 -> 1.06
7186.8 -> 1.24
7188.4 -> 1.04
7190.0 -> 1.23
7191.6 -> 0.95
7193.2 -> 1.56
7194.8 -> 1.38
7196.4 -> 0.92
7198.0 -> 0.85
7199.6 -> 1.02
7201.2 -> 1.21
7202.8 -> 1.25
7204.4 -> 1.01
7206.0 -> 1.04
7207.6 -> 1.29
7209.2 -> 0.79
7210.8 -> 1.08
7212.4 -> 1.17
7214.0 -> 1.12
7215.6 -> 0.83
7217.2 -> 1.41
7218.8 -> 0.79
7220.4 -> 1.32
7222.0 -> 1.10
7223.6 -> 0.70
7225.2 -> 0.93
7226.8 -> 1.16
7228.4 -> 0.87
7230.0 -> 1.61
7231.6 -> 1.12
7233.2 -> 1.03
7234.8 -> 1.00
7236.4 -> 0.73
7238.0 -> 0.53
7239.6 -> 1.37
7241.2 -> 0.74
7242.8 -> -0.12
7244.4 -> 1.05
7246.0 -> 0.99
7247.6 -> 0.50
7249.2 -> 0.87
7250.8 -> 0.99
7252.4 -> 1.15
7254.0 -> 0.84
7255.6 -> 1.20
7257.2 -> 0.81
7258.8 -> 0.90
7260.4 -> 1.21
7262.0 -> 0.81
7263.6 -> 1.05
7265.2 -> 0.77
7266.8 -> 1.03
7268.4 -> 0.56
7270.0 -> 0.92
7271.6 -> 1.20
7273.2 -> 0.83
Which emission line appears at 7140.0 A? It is [N II] 6583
